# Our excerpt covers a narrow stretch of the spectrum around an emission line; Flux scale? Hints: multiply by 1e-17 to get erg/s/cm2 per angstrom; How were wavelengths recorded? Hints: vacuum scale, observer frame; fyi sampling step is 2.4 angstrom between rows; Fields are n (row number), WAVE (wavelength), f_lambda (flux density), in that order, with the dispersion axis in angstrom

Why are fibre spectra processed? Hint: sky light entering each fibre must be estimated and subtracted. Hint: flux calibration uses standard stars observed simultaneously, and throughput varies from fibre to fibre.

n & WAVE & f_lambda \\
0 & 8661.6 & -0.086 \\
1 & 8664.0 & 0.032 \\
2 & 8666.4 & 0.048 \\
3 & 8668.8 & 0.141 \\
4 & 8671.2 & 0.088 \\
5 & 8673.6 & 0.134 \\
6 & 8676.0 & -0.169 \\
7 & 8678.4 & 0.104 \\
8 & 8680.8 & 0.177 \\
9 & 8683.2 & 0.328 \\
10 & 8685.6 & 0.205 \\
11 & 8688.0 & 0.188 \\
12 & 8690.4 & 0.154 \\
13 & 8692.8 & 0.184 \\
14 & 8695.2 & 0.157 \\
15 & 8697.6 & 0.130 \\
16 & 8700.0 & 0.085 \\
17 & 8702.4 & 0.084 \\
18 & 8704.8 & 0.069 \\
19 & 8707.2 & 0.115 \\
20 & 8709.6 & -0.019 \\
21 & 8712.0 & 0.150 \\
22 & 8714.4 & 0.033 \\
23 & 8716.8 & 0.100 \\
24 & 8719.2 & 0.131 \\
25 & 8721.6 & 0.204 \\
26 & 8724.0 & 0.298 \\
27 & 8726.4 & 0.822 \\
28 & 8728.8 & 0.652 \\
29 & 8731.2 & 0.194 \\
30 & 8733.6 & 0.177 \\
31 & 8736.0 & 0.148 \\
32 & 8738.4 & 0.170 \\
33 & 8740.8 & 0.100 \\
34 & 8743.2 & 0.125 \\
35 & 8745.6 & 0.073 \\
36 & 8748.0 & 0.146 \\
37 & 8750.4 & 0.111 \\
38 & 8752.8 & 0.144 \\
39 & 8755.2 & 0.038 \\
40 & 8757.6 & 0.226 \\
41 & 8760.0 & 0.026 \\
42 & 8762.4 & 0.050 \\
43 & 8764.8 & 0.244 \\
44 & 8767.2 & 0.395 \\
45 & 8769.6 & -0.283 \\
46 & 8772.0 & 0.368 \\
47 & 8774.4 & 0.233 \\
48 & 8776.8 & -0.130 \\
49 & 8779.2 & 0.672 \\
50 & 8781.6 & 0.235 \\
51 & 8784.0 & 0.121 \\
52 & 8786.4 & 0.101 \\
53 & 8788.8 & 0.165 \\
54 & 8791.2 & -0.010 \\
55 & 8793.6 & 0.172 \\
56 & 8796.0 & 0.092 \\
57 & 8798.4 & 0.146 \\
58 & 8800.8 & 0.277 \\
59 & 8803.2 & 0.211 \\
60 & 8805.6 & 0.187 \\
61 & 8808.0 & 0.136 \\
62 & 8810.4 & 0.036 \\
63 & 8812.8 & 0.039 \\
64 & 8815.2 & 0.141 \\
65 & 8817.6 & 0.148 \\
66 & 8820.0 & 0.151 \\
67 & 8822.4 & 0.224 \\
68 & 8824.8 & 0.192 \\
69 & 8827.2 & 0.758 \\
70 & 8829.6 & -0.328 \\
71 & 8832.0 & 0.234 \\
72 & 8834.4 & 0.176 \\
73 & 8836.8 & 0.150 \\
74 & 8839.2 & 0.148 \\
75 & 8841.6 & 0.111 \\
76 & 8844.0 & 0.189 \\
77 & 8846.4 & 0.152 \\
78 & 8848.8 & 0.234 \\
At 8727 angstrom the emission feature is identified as Hgamma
